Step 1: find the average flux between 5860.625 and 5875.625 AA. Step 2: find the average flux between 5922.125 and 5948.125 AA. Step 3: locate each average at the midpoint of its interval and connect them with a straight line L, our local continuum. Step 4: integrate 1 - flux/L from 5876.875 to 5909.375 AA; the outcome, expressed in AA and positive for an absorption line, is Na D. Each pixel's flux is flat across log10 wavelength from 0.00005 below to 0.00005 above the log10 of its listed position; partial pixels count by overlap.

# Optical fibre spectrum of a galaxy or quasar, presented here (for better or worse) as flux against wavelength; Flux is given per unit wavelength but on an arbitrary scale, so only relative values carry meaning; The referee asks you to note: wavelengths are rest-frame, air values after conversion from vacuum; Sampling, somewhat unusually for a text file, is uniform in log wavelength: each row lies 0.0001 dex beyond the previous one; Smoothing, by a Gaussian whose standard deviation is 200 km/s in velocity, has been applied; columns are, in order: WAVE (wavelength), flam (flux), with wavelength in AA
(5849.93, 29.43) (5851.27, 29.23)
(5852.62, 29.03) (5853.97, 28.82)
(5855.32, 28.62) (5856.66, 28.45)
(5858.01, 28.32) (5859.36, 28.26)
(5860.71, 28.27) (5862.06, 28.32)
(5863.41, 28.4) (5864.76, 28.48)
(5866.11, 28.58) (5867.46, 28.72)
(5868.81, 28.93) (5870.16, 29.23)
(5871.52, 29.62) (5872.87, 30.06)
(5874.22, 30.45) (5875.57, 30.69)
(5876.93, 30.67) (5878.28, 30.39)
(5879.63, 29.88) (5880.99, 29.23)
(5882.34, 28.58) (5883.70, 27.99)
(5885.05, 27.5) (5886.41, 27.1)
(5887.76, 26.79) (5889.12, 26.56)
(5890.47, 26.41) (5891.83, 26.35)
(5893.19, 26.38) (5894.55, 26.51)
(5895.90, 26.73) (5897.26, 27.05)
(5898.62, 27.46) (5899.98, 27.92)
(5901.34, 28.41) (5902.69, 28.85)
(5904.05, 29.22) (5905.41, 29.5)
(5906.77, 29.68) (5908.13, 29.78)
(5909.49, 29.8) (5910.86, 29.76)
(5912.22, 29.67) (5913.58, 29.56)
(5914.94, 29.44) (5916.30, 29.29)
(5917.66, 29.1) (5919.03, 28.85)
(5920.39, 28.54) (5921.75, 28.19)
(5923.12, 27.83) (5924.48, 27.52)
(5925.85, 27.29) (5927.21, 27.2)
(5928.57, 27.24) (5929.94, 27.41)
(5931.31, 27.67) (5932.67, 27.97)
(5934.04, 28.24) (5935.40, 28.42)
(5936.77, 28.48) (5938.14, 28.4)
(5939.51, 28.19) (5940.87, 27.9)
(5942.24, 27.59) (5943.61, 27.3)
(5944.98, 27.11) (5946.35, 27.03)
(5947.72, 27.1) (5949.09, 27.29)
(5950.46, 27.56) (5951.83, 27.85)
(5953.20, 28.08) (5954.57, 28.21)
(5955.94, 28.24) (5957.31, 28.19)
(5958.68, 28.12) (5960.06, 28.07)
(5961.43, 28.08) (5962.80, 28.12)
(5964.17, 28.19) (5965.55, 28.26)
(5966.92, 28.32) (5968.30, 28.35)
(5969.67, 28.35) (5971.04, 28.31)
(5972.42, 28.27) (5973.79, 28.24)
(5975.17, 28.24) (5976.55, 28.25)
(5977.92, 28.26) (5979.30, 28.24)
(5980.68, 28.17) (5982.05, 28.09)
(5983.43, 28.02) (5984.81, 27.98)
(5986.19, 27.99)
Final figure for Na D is 0.5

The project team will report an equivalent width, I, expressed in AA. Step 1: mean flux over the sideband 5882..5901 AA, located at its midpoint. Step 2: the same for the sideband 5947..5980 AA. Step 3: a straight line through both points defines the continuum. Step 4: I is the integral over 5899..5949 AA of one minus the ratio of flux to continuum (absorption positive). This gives -1.5 AA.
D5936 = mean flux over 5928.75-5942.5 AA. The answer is 28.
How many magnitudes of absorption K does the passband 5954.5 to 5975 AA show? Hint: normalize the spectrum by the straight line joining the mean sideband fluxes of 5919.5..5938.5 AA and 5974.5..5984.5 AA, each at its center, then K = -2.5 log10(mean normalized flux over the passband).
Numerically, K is -0.01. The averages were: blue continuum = 27.9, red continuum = 28.2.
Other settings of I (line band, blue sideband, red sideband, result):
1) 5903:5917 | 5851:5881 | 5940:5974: -0.5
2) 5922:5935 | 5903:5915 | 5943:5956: 0.4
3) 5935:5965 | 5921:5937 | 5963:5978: 0.2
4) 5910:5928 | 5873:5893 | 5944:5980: -0.2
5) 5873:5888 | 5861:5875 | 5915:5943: -0.1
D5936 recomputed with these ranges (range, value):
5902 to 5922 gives 29.3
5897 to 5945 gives 28.4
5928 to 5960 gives 27.8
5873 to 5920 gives 28.6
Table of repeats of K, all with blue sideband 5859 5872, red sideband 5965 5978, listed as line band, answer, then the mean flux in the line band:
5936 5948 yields 0.03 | 27.7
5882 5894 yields 0.06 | 27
